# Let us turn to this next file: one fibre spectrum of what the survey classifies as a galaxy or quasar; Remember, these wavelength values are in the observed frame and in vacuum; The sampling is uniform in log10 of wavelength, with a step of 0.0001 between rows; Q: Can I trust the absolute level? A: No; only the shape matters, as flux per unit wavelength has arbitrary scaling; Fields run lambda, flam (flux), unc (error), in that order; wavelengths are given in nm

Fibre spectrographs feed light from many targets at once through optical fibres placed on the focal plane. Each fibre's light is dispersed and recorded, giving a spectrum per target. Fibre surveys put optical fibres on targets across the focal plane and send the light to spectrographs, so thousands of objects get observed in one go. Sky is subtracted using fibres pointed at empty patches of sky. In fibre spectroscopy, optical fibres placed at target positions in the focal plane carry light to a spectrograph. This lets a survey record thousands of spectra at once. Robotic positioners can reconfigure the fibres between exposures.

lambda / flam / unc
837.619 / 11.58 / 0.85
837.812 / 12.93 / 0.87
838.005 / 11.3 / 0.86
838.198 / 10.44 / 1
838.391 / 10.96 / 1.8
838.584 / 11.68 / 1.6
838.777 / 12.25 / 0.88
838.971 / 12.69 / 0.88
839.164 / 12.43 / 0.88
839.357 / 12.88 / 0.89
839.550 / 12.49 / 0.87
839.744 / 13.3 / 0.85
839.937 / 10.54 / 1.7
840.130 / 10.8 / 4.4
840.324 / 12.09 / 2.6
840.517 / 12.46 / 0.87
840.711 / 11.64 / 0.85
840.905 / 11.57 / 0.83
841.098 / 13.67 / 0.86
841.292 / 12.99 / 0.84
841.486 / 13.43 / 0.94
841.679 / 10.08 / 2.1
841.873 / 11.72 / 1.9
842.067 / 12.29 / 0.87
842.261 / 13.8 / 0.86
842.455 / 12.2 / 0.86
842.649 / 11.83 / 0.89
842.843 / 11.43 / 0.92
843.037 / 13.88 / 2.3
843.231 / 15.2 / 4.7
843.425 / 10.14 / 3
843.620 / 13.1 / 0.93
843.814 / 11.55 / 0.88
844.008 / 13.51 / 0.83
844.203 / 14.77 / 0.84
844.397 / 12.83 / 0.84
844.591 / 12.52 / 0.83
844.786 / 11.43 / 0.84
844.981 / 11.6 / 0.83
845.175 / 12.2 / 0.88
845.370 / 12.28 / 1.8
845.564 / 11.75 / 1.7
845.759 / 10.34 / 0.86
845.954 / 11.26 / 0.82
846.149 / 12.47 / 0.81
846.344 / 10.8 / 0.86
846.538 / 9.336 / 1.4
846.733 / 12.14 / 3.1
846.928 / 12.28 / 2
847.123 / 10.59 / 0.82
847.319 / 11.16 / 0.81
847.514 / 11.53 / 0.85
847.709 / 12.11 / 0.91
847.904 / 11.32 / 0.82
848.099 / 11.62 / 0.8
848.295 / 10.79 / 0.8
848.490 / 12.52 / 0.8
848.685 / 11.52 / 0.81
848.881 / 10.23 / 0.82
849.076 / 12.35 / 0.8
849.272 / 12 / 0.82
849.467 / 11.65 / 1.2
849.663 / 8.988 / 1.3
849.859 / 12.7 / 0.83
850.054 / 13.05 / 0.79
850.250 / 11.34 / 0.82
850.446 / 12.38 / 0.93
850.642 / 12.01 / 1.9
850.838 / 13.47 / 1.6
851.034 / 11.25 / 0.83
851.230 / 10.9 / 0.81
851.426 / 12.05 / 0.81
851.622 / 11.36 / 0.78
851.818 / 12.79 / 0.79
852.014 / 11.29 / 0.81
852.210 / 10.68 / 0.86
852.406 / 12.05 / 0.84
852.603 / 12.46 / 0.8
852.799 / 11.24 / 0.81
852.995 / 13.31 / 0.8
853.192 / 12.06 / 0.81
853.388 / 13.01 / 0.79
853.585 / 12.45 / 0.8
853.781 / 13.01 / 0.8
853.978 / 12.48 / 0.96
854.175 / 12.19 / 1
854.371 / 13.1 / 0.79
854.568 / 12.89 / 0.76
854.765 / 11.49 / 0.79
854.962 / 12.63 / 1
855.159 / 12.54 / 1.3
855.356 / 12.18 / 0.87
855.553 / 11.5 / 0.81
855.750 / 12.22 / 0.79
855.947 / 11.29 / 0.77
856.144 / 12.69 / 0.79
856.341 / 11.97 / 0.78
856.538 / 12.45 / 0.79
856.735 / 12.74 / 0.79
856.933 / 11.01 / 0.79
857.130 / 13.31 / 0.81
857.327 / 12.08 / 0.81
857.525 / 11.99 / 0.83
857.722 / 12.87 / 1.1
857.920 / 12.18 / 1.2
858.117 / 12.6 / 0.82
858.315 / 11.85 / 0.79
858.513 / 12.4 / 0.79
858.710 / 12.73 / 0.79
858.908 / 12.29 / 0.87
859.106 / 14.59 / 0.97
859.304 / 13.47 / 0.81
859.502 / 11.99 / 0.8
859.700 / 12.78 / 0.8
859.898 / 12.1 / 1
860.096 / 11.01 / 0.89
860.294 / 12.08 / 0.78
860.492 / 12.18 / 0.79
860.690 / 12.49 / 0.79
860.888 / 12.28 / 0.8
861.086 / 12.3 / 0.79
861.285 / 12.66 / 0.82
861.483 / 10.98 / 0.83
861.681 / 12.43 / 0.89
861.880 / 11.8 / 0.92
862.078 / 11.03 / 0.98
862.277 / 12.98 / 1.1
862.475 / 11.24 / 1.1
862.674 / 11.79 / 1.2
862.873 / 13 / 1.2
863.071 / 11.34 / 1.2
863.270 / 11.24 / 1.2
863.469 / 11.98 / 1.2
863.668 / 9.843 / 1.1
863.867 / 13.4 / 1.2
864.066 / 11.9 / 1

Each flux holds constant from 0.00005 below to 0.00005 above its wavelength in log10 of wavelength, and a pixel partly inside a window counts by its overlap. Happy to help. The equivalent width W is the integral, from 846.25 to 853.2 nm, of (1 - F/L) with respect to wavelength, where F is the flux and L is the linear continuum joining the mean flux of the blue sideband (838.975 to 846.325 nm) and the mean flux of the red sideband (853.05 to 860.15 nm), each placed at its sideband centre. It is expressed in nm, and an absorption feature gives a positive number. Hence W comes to 0.39 nm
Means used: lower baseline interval 12.3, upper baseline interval 12.4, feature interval 11.6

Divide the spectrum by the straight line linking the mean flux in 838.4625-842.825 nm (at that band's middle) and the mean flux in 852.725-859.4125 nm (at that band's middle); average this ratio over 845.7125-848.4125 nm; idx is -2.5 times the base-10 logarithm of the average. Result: 0.09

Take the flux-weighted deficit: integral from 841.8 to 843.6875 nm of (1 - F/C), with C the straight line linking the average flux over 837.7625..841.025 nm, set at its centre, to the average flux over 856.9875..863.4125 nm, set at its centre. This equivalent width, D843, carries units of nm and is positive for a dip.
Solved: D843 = -0.095 nm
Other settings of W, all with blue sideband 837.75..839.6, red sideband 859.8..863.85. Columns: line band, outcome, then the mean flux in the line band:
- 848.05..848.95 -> 0.04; 11.3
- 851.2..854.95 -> -0.09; 12.2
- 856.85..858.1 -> -0.04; 12.3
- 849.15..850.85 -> 0.01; 11.9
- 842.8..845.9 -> -0.12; 12.4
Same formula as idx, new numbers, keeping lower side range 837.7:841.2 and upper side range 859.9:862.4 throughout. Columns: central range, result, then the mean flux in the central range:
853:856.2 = -0.032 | 12.4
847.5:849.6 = 0.041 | 11.6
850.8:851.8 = 0.021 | 11.8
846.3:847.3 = 0.090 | 11.1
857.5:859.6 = -0.056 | 12.7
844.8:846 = 0.040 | 11.6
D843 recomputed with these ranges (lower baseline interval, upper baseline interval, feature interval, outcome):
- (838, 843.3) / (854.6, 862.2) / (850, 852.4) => 0.07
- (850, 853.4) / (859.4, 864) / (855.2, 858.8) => -0.08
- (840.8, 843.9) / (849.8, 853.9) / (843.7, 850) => 0.30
